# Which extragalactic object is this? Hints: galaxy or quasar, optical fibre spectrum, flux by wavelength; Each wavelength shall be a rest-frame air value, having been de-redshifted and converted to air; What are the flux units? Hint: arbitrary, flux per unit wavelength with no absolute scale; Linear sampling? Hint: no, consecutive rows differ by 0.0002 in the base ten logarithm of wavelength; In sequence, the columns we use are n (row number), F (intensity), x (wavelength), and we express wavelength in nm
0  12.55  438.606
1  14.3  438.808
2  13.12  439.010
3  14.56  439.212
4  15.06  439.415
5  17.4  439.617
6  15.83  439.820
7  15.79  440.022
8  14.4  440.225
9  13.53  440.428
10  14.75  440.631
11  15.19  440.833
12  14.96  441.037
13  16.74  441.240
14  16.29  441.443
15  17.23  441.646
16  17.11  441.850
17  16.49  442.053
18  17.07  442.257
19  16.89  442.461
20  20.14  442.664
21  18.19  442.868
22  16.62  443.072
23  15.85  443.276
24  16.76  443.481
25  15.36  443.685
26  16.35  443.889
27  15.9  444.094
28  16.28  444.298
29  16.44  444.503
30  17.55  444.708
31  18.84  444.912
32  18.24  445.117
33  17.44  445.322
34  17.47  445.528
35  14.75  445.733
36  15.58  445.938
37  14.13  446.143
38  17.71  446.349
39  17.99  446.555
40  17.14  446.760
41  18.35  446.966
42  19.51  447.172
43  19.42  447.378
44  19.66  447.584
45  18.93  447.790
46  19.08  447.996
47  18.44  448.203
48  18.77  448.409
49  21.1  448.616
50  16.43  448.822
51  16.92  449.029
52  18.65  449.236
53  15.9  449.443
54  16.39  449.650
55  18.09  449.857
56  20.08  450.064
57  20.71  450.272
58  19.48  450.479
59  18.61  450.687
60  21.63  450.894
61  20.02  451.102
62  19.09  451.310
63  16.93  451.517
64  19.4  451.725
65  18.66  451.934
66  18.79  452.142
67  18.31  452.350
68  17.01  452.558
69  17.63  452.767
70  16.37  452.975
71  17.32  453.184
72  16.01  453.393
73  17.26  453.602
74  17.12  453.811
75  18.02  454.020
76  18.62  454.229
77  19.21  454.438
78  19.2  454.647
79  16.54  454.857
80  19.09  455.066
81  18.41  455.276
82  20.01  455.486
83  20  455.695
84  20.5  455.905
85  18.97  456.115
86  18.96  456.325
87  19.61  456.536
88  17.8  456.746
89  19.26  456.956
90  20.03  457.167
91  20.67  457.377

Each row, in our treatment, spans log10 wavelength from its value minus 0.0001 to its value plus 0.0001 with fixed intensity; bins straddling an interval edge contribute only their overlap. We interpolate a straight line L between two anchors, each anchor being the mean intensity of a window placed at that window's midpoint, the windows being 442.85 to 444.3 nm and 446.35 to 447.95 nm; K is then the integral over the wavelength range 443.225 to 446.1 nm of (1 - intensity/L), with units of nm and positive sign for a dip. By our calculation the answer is 0.07 nm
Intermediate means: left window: 16.3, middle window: 16.6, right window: 18.7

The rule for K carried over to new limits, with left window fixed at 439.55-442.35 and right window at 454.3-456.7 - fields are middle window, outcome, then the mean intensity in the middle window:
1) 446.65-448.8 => -0.19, 18.9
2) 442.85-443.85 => 0.00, 16.4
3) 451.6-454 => 0.11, 17.6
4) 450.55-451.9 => -0.08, 19.2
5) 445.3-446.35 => 0.06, 15.9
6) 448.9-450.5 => -0.03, 18.2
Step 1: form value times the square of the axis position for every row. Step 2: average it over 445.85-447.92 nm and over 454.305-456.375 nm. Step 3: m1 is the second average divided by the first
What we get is 1.1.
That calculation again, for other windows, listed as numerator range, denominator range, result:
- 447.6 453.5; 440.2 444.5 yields 1.17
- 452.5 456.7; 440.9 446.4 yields 1.15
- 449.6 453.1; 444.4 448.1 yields 1.08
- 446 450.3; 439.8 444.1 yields 1.15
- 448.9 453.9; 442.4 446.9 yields 1.11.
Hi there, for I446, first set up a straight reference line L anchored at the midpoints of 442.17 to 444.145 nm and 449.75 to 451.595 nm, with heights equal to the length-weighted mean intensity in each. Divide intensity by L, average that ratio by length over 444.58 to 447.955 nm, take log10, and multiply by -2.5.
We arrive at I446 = 0.02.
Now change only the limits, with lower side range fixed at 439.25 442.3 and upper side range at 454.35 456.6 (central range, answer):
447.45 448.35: -0.10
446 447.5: -0.03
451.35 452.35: -0.01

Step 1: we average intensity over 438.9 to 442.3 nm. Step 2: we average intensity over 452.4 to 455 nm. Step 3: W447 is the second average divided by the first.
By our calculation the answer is 1.1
